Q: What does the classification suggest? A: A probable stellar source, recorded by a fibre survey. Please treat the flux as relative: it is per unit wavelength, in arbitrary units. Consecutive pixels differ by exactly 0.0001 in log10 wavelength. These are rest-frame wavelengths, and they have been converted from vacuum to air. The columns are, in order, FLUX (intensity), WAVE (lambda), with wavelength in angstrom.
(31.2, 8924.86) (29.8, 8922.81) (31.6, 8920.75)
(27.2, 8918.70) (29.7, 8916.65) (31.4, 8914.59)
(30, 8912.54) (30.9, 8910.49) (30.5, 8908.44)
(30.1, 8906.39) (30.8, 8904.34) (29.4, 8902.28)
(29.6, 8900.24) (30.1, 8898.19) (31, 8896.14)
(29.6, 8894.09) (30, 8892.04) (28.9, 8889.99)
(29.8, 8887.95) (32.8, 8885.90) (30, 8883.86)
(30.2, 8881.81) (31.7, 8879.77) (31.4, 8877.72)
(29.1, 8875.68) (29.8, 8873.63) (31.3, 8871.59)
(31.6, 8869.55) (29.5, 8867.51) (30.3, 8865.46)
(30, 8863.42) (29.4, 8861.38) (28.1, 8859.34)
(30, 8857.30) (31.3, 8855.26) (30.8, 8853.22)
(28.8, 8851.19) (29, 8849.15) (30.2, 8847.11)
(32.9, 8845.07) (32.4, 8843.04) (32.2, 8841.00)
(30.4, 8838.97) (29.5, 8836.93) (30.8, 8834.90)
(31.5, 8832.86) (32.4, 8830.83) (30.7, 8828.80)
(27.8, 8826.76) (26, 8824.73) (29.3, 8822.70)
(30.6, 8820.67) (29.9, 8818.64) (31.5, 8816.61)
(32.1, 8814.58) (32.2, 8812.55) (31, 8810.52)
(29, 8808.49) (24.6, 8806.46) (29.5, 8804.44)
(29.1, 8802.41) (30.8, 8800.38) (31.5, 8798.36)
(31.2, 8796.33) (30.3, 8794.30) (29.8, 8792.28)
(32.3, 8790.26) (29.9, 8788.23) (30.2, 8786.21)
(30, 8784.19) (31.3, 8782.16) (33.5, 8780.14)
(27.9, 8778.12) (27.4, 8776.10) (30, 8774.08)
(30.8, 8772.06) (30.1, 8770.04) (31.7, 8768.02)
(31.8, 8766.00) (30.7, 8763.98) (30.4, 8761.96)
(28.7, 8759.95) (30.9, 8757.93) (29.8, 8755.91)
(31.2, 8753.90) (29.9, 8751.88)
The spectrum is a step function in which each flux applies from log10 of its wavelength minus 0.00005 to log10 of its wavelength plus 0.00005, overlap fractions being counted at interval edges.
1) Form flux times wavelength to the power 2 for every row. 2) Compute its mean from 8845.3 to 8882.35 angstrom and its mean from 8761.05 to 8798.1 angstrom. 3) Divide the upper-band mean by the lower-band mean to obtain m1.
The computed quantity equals 1.0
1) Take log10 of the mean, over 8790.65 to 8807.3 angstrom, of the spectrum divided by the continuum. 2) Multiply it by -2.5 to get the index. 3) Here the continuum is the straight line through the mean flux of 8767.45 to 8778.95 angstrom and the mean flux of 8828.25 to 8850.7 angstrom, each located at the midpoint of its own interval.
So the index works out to 0.01 mag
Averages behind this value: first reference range 29.6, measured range 29.8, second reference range 31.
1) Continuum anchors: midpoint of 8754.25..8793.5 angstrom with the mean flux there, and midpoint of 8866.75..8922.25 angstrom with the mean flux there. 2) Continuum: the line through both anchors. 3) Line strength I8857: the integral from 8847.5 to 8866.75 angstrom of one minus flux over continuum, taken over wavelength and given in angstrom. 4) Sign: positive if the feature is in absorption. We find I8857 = 0.4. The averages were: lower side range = 30.4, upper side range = 30.3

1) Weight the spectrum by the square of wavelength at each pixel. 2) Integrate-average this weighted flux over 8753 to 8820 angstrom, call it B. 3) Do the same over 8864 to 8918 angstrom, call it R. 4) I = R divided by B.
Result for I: 1.0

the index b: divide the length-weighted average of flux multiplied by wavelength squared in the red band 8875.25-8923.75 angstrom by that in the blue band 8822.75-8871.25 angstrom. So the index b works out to 1.0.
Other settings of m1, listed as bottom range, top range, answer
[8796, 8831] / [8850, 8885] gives 1.02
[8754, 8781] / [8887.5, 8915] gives 1.03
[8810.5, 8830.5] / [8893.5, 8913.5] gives 1.02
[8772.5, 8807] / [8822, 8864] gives 1.02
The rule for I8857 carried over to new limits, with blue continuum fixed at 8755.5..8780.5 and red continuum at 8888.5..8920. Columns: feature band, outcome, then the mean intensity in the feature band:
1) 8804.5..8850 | -0.2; 30.3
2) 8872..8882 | -0.2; 30.5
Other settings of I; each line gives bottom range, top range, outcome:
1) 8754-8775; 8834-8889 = 1.02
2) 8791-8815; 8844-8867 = 1.01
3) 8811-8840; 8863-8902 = 1.01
